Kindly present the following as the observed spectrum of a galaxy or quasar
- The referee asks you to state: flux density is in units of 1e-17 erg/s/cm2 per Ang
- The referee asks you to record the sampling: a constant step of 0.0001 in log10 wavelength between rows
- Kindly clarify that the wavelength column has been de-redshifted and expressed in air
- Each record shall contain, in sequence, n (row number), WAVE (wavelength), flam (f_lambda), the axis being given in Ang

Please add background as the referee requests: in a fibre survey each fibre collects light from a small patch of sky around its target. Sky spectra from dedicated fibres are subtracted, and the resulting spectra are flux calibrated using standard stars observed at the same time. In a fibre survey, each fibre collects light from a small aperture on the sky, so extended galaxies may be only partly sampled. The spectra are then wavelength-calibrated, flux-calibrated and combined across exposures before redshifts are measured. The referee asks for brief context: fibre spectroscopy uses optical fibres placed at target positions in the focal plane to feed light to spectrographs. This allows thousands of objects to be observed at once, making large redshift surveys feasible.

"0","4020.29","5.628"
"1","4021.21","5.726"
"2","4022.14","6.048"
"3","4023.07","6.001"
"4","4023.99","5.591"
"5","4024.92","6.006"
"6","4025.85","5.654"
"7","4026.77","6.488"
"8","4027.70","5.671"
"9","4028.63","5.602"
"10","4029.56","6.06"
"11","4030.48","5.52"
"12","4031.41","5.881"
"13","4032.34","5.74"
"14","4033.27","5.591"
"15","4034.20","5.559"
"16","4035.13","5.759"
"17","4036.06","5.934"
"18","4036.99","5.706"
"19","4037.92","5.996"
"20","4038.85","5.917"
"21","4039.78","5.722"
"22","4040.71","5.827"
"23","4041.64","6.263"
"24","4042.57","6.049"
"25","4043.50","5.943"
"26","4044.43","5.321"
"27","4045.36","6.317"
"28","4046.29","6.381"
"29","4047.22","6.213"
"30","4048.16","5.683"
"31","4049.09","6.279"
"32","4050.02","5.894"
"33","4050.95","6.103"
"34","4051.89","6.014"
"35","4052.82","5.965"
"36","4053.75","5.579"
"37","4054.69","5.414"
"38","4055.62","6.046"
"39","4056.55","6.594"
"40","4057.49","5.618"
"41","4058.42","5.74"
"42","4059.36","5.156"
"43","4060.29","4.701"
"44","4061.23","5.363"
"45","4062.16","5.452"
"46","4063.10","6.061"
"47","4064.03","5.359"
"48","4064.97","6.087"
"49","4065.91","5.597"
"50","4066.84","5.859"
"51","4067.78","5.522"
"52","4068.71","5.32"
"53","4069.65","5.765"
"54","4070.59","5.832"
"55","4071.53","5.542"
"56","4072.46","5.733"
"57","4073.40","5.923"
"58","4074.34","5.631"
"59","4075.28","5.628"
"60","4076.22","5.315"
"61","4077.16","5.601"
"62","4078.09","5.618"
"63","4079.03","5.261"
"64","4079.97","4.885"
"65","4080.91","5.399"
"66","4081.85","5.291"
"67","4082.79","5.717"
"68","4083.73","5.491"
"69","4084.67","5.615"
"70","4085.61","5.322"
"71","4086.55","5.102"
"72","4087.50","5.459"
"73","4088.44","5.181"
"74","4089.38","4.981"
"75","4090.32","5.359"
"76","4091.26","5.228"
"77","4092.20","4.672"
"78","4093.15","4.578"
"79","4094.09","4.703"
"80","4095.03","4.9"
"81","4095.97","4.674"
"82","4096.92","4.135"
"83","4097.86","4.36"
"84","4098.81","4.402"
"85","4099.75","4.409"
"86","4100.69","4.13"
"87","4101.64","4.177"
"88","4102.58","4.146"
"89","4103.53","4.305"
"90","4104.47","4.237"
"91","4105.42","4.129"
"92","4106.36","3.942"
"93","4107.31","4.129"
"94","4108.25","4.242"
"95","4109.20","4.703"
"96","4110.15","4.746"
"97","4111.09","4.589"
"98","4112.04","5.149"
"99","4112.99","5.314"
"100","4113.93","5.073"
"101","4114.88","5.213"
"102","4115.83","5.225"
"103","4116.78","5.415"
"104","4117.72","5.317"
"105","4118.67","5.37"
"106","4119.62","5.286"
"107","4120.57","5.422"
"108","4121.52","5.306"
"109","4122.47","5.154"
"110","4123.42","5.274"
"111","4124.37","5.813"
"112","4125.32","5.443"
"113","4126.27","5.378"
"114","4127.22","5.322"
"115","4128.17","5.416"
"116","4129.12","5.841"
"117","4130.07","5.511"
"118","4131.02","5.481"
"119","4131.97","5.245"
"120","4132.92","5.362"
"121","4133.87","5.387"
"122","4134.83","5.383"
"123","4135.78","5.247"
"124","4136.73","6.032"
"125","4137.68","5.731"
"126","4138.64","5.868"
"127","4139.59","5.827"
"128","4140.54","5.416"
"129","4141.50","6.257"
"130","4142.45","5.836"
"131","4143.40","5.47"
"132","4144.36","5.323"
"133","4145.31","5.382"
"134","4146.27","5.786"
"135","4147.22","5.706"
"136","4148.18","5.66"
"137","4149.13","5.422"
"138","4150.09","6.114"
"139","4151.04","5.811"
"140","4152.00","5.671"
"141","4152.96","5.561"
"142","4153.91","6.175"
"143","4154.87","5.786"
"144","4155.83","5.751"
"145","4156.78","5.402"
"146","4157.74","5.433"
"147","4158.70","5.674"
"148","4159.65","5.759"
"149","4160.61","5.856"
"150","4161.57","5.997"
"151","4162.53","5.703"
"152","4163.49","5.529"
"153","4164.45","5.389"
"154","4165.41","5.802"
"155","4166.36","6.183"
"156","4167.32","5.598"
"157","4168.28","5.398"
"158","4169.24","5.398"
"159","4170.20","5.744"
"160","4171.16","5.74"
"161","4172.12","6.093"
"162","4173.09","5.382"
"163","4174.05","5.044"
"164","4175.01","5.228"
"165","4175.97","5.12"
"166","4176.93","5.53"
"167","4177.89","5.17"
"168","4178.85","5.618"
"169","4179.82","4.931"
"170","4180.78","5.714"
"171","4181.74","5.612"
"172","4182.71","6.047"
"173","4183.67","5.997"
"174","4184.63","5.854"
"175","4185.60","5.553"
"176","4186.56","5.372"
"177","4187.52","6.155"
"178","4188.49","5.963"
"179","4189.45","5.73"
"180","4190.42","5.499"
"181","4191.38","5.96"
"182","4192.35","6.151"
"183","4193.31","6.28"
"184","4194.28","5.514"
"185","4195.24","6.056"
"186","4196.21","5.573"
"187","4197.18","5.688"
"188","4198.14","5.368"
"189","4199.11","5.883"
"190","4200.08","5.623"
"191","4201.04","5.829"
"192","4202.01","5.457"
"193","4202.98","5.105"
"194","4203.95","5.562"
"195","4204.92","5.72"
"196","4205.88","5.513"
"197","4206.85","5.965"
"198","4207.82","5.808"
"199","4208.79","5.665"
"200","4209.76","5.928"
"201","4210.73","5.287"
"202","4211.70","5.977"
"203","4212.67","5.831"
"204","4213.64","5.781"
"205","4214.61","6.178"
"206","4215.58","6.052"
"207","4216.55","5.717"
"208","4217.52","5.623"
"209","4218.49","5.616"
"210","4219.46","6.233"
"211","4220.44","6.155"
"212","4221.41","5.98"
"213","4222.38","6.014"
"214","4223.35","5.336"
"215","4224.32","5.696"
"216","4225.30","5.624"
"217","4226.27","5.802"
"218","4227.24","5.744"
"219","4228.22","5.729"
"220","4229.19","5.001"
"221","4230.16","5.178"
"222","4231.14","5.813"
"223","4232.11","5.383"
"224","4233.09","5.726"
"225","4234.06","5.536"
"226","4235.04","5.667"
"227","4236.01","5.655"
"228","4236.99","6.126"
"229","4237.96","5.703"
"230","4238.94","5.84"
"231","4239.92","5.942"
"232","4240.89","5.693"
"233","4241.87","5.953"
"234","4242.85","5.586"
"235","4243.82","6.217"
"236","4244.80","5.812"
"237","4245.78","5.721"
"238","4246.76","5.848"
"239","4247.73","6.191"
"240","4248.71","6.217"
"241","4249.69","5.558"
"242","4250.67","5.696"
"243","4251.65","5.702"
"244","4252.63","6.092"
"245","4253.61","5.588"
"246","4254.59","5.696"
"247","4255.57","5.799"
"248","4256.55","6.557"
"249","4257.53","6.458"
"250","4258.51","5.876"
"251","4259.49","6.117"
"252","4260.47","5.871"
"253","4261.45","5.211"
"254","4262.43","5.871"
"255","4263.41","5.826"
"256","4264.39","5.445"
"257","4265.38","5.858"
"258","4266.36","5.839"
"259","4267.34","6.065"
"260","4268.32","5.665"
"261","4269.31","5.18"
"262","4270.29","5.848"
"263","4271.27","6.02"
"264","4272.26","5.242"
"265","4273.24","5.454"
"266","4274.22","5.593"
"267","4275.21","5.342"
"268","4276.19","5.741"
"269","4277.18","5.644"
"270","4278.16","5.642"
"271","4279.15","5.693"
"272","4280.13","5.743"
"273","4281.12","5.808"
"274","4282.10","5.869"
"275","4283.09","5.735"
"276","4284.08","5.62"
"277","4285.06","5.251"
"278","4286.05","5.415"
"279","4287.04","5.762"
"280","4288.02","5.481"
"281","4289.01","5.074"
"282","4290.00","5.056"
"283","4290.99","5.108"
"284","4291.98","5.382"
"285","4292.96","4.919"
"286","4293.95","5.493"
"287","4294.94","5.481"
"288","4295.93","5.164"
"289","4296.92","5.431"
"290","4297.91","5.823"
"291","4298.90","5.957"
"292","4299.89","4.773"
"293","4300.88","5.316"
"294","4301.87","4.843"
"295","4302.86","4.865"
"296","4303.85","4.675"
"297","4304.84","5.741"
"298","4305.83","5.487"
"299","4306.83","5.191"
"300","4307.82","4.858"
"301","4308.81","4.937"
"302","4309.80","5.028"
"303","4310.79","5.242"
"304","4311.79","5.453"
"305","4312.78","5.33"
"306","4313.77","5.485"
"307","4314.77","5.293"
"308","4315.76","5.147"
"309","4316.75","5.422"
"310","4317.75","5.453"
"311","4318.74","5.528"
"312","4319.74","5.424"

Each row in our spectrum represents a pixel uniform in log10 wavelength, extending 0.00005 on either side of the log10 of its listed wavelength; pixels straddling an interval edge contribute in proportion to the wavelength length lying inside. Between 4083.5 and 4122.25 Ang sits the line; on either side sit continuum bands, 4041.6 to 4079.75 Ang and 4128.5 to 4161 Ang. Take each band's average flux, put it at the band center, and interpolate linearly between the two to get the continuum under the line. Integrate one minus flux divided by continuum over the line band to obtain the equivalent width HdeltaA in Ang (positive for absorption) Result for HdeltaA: 5.88 Ang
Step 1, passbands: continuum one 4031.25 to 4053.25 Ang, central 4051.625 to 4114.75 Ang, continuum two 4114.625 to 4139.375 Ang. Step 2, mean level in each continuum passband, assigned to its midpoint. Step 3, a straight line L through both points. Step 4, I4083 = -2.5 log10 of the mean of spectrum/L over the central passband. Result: 0.11 mag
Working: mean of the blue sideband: 5.92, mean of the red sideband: 5.45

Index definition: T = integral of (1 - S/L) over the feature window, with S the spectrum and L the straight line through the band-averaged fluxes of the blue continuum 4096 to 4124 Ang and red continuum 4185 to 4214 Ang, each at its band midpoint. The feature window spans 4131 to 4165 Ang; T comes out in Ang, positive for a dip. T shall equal -3.3 Ang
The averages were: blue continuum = 4.74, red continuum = 5.73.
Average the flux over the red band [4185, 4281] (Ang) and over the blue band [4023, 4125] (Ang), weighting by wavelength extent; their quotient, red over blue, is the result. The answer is 1.07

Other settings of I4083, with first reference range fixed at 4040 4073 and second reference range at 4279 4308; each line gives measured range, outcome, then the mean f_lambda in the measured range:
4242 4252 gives -0.08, 5.86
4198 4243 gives -0.04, 5.72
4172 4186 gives 0.01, 5.51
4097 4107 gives 0.33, 4.22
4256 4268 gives -0.09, 5.92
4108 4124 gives 0.11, 5.12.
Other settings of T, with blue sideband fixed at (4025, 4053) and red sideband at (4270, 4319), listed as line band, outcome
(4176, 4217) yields -0.9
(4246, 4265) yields -1.4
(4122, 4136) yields 0.7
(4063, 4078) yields 0.5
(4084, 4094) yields 1.1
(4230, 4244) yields -0.6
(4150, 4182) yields 0.2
